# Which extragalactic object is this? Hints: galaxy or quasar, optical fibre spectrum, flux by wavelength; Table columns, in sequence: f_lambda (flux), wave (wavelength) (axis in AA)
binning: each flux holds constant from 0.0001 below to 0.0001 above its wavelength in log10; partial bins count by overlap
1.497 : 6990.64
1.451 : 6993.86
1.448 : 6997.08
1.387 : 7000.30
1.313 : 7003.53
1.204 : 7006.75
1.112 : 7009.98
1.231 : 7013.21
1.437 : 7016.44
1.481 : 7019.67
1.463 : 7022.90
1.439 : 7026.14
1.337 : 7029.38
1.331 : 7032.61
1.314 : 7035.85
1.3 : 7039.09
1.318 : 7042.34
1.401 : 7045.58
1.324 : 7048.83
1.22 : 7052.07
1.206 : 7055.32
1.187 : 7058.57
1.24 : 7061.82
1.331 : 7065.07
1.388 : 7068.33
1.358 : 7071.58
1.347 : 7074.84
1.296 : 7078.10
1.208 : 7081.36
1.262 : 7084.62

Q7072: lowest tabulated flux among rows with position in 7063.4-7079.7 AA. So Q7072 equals 1.296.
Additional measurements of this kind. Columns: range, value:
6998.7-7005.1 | 1.313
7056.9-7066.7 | 1.187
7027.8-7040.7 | 1.3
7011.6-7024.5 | 1.231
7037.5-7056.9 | 1.206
